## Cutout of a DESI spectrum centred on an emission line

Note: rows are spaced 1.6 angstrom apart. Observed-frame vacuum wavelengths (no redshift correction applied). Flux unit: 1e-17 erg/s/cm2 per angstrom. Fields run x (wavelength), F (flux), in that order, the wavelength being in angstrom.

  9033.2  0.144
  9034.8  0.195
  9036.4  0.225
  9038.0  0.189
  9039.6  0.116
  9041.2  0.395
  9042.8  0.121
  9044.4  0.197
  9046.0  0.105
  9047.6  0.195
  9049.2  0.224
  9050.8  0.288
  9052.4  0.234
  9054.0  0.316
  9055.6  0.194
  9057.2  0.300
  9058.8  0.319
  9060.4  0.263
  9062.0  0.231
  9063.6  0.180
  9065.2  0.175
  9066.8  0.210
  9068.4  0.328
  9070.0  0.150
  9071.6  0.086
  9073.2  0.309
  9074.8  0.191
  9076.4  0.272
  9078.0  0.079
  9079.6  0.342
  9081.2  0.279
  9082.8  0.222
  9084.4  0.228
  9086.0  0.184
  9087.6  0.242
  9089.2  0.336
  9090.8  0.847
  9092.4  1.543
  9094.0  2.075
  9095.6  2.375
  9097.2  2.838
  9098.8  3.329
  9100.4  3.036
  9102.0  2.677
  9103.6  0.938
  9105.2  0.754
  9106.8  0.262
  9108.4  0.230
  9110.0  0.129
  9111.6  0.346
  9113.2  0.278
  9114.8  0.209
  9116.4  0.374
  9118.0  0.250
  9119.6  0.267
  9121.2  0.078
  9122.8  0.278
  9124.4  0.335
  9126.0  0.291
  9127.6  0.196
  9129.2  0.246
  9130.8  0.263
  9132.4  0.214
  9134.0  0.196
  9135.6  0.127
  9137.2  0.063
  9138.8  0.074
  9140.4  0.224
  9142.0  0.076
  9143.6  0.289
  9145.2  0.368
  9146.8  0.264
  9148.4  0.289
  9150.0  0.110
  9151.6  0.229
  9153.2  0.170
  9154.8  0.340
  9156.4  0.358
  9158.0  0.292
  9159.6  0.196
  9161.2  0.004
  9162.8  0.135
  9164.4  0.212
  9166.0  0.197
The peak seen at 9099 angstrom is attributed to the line [O III] 5007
